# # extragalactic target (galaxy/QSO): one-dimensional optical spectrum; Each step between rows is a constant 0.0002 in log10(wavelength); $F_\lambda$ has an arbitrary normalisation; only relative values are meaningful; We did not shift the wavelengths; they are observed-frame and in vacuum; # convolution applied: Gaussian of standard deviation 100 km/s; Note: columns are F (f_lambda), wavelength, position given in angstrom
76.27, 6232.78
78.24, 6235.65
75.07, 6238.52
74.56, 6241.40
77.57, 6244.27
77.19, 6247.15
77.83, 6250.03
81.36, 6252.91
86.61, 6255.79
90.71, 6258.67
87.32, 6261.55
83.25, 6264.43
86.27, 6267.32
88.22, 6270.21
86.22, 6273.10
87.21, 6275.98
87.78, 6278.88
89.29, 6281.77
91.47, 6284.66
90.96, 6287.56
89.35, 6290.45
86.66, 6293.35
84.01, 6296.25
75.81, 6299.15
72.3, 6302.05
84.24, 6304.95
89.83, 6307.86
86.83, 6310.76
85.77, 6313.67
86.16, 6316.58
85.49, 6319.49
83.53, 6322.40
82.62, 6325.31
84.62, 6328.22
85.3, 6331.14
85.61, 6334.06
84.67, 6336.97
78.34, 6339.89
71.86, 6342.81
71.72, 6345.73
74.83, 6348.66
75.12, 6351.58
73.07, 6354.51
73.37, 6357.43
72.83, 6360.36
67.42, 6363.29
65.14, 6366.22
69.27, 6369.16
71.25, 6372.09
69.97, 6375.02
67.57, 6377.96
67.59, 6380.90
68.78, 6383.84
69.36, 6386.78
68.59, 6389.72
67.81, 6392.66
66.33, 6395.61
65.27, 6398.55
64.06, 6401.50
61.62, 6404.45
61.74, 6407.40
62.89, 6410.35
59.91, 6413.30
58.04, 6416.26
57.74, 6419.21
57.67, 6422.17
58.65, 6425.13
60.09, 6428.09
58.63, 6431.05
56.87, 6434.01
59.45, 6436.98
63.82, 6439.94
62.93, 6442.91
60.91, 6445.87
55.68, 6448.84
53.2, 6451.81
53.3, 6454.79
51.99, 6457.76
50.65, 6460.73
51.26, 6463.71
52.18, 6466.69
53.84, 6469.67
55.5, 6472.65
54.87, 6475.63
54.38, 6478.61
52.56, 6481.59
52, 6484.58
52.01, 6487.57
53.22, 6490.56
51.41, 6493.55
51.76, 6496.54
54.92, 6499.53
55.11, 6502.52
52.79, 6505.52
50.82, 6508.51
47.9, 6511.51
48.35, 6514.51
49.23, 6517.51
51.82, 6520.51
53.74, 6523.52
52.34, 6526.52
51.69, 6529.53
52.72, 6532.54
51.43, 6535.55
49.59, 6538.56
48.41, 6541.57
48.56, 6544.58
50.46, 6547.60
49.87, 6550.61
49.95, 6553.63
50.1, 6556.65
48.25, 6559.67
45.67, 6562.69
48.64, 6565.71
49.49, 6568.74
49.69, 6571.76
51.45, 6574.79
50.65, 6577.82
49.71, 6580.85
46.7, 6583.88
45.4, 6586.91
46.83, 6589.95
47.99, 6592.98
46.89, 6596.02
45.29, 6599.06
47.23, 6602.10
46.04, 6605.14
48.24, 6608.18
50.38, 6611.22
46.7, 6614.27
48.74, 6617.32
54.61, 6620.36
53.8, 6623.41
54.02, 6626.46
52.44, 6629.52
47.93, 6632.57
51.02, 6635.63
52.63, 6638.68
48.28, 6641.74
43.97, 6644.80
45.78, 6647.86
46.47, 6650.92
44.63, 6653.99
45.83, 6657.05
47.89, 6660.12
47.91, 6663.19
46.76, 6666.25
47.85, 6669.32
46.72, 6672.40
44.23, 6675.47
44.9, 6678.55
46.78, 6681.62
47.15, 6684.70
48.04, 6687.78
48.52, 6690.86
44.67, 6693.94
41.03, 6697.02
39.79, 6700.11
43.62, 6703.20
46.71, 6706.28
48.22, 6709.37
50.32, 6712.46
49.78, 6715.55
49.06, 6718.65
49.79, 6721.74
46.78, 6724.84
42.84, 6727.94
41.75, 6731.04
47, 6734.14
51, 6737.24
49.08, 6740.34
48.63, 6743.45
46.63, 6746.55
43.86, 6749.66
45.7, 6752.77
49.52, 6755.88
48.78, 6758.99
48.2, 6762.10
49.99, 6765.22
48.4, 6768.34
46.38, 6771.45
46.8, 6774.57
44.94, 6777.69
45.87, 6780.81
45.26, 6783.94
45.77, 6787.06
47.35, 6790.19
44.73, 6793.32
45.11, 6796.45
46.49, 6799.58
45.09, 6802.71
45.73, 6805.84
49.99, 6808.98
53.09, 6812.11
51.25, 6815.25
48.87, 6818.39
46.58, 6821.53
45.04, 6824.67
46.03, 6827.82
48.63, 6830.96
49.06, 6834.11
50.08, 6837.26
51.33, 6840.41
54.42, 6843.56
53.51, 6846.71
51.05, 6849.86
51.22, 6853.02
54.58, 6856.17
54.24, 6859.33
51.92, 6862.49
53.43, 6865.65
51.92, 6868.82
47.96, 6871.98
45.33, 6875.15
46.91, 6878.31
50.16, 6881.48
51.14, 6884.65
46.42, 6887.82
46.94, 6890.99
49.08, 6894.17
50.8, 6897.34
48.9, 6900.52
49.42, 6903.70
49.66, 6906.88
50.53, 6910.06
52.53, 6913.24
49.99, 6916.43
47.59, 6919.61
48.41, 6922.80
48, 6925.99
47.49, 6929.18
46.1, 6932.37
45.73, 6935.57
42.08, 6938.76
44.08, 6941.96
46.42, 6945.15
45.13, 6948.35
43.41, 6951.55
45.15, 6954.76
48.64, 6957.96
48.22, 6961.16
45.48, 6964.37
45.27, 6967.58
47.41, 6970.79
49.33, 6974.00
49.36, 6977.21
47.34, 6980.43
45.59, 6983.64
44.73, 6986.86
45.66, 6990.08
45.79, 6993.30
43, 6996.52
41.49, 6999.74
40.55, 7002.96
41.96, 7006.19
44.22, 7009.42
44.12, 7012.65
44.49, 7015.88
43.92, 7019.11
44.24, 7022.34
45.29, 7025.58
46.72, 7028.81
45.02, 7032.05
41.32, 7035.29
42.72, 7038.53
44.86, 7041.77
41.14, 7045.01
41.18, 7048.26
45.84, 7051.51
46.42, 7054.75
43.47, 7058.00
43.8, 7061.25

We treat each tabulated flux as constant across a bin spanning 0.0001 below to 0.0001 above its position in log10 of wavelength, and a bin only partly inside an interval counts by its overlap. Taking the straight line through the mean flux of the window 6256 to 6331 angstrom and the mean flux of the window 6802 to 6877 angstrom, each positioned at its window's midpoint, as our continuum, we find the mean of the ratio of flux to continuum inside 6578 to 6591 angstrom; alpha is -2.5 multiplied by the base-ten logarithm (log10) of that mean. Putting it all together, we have 0.37 mag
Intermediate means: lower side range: 85.8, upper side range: 50.1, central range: 47.5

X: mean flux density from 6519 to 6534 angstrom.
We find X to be 52.4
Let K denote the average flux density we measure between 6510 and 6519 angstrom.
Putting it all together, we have 48.5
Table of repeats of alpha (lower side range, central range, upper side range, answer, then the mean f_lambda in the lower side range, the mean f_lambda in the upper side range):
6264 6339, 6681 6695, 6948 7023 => 0.310 mag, 85.5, 45.2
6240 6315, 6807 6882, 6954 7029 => 0.065 mag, 84.6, 45.3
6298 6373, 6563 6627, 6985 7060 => 0.316 mag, 78.4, 43.8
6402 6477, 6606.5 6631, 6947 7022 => 0.048 mag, 57.4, 45.2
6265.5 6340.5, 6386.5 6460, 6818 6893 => 0.274 mag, 85.4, 49.9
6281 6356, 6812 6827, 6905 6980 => 0.123 mag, 82.6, 47.2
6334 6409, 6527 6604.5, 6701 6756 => 0.178 mag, 70.2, 47.1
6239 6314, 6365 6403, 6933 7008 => 0.158 mag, 84.4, 45.3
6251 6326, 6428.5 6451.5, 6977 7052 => 0.281 mag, 85.7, 44.1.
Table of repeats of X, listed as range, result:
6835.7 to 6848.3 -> 52.4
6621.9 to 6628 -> 53.8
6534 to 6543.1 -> 49.8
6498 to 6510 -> 53.4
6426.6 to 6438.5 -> 58.8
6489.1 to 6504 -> 53.3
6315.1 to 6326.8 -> 84.5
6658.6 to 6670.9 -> 47.6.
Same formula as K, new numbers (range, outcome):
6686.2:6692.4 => 48.3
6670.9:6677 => 45.5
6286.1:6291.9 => 90.2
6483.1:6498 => 52.1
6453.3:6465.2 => 51.8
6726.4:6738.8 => 45.7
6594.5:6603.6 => 46.5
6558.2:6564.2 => 47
